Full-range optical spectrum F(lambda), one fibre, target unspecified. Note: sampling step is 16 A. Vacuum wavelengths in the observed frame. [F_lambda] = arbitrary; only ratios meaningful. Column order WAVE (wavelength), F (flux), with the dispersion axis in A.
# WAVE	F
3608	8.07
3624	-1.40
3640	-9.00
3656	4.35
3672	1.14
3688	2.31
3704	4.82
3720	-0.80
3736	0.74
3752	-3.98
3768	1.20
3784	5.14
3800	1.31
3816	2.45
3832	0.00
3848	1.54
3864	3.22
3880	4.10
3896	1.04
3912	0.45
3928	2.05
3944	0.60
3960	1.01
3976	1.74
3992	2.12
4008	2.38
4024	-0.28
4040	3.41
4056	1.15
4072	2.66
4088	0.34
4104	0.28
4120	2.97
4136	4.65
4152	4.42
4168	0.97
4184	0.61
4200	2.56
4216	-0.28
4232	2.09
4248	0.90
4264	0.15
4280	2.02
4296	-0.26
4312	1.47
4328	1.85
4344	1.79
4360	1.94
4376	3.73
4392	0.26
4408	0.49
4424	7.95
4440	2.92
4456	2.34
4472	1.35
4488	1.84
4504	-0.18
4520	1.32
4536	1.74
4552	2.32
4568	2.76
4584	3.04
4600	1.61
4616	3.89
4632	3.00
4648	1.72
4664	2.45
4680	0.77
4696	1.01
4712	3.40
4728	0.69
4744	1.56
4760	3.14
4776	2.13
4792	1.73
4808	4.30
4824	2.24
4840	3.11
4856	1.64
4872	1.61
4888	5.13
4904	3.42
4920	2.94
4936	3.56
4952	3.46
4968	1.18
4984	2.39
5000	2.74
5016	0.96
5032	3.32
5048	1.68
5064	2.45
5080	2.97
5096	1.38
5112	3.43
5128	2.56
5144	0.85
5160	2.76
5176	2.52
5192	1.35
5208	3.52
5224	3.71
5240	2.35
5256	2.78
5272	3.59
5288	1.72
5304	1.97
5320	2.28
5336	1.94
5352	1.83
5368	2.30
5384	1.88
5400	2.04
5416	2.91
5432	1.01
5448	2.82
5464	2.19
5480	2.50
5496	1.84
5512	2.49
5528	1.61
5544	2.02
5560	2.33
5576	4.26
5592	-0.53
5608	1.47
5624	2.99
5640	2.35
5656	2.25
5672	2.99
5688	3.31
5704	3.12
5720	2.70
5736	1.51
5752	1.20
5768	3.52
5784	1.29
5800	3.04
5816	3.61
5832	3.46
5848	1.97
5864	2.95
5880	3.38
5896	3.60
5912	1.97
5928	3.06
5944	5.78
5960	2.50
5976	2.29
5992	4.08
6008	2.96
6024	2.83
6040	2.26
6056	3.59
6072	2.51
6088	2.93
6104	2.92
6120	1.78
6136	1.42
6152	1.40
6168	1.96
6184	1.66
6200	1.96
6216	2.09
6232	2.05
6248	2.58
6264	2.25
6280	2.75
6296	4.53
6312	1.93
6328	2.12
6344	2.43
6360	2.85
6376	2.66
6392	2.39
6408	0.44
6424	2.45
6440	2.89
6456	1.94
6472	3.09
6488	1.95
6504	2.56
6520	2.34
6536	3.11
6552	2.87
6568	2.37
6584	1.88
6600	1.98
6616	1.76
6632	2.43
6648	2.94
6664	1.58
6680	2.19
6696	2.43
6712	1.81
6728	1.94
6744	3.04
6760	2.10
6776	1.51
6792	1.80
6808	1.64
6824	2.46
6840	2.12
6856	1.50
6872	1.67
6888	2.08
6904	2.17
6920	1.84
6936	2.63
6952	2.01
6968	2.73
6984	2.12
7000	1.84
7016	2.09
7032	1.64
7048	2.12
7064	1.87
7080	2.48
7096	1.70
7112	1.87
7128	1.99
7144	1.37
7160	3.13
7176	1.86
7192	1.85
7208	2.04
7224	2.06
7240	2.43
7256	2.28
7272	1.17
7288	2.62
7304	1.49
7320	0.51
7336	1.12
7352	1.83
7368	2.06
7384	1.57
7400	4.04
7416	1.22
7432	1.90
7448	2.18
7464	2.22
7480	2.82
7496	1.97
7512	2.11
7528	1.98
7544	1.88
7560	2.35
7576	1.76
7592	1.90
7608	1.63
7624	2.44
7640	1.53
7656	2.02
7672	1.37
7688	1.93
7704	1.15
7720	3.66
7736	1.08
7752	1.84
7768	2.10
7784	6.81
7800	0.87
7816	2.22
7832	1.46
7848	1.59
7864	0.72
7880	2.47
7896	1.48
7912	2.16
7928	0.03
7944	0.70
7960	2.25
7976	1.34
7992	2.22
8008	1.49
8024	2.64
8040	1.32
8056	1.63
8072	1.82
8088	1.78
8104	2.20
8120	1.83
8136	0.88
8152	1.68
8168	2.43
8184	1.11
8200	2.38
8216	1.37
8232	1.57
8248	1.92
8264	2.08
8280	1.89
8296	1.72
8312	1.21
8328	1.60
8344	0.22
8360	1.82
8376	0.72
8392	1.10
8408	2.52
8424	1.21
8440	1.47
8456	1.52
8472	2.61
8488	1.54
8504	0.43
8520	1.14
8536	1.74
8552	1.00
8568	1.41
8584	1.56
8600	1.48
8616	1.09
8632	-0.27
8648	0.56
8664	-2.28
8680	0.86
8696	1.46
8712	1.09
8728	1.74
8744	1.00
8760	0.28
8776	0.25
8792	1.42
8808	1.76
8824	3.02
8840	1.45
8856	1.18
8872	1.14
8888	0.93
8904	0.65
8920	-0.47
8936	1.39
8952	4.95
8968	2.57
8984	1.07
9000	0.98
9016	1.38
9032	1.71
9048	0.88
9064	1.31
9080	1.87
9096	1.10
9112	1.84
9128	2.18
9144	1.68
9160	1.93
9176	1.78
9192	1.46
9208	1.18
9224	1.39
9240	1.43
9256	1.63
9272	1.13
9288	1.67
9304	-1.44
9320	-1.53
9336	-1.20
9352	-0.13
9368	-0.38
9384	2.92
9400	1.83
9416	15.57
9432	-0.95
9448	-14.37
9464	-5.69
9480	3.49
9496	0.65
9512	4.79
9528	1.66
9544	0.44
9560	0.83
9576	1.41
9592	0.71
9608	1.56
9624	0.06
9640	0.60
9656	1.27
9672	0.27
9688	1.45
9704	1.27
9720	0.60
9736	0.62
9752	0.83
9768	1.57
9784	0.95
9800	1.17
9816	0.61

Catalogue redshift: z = 0.19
